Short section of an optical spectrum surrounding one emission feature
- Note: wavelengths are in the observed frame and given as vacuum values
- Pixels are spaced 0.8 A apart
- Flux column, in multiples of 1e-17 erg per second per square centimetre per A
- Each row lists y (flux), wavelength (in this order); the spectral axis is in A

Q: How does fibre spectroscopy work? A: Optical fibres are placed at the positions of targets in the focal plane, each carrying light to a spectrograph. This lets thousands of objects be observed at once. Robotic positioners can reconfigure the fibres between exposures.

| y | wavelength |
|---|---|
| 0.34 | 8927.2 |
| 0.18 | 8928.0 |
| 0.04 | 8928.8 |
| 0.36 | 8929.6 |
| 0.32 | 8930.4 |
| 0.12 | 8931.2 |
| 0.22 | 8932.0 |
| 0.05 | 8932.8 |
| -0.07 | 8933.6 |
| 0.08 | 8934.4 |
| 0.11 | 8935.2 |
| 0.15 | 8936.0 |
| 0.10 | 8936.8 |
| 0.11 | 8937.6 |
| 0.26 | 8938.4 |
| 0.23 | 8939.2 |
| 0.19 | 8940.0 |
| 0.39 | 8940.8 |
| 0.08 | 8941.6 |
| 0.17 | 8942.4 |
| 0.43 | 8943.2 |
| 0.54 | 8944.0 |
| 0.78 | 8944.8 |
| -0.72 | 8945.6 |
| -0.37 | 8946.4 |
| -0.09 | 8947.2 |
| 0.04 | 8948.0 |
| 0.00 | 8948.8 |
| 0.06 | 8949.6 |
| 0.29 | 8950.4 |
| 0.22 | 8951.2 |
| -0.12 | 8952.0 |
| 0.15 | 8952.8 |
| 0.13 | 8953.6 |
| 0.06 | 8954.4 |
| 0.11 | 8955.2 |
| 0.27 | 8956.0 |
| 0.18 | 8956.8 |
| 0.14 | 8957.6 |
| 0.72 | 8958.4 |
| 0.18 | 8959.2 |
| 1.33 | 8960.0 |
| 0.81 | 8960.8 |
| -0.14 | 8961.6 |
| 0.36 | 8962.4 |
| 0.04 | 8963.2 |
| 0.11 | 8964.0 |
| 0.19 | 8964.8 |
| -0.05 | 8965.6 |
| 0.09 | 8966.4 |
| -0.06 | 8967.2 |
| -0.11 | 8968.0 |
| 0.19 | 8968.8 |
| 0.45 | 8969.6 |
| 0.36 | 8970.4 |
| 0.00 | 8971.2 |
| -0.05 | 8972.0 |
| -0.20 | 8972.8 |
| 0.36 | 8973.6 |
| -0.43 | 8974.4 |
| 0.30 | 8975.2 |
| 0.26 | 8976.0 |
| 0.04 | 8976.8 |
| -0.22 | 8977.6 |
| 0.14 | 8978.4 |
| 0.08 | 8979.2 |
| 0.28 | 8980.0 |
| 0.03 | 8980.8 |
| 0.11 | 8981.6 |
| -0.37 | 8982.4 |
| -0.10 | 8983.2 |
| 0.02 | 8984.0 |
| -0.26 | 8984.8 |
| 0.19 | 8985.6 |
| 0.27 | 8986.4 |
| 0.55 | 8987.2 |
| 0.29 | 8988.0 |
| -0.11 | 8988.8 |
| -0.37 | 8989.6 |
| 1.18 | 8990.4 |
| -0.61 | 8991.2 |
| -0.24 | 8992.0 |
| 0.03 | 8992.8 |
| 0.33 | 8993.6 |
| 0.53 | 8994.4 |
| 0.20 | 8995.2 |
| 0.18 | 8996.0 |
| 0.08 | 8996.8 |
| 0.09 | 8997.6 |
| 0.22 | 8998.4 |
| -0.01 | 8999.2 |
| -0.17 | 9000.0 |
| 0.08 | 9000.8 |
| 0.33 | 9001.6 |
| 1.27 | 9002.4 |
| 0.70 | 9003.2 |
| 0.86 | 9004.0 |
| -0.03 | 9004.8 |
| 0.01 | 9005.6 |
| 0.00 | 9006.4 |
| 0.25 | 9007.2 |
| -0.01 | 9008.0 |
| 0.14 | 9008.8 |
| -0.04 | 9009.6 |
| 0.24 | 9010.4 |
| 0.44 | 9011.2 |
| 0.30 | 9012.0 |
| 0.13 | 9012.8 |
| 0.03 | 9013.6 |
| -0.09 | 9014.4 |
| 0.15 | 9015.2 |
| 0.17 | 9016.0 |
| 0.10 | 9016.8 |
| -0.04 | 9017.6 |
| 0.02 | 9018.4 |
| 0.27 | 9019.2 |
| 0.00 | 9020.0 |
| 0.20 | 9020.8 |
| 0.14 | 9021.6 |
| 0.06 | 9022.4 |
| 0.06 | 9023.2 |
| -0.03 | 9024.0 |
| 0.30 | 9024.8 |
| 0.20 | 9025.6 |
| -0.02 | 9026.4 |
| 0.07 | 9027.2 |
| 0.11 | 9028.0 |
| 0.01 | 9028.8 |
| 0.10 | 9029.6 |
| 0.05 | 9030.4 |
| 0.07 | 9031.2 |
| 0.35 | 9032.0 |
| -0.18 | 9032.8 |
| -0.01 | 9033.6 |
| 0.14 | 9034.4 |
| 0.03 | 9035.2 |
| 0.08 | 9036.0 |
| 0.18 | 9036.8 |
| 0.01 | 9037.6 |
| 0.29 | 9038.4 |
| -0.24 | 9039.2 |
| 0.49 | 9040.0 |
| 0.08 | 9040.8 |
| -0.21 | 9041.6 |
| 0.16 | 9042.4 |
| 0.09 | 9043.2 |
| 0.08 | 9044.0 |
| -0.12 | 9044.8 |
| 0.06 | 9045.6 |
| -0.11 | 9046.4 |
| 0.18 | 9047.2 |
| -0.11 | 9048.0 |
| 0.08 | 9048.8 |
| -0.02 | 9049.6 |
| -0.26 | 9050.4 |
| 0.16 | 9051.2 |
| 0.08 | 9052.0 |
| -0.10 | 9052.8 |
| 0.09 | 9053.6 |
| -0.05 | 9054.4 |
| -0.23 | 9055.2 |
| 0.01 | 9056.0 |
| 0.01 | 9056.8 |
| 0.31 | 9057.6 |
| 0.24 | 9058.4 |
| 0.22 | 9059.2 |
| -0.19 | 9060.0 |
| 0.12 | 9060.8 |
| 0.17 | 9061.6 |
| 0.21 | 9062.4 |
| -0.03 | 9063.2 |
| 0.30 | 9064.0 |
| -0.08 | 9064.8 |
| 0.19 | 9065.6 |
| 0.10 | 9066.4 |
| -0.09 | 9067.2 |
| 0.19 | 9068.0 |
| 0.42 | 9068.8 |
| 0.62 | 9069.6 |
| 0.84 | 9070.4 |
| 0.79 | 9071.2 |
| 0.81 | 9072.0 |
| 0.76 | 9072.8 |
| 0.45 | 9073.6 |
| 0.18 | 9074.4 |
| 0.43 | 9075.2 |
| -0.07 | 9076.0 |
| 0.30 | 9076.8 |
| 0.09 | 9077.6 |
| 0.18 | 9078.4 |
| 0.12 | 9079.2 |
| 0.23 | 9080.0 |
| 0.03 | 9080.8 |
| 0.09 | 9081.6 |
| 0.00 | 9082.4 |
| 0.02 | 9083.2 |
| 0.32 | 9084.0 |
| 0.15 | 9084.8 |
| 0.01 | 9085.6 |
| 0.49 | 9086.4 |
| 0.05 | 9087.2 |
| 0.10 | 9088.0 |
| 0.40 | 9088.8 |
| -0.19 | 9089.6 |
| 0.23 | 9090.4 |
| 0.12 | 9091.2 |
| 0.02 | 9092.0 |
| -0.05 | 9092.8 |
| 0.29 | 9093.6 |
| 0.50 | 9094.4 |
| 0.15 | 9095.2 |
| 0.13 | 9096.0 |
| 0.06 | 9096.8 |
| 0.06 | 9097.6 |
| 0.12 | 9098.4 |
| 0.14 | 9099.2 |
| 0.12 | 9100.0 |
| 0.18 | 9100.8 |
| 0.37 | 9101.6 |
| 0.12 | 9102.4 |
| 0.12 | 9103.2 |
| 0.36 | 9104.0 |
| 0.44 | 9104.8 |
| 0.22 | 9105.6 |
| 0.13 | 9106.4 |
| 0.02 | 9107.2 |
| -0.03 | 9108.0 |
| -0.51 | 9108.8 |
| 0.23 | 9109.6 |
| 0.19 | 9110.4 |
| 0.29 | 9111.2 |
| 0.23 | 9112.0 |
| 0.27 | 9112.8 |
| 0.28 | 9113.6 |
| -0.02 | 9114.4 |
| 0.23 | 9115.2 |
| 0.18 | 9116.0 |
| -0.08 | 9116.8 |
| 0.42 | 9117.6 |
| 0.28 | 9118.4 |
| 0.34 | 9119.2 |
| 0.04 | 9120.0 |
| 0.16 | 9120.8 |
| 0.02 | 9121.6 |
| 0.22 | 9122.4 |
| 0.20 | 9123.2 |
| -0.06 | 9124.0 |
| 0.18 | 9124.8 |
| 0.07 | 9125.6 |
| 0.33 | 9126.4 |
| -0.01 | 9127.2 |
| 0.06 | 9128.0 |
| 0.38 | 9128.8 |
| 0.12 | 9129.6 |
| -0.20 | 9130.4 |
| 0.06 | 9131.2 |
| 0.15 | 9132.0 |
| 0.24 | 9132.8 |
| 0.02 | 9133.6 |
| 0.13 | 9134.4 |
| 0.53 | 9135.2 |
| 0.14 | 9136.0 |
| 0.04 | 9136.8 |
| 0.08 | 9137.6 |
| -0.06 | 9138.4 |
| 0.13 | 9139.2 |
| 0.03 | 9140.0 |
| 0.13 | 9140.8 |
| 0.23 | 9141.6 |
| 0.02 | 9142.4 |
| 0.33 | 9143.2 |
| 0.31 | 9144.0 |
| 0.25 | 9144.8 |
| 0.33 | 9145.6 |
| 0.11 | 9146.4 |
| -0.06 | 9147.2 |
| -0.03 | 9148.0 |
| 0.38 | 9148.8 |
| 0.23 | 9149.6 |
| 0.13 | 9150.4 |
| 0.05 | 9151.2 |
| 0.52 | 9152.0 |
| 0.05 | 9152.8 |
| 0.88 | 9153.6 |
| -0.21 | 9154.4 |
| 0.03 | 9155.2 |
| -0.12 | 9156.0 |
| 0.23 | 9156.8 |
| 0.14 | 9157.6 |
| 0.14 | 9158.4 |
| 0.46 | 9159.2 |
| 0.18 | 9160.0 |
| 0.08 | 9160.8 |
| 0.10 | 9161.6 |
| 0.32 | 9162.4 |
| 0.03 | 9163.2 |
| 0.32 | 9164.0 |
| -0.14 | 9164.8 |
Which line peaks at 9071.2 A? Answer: H-beta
